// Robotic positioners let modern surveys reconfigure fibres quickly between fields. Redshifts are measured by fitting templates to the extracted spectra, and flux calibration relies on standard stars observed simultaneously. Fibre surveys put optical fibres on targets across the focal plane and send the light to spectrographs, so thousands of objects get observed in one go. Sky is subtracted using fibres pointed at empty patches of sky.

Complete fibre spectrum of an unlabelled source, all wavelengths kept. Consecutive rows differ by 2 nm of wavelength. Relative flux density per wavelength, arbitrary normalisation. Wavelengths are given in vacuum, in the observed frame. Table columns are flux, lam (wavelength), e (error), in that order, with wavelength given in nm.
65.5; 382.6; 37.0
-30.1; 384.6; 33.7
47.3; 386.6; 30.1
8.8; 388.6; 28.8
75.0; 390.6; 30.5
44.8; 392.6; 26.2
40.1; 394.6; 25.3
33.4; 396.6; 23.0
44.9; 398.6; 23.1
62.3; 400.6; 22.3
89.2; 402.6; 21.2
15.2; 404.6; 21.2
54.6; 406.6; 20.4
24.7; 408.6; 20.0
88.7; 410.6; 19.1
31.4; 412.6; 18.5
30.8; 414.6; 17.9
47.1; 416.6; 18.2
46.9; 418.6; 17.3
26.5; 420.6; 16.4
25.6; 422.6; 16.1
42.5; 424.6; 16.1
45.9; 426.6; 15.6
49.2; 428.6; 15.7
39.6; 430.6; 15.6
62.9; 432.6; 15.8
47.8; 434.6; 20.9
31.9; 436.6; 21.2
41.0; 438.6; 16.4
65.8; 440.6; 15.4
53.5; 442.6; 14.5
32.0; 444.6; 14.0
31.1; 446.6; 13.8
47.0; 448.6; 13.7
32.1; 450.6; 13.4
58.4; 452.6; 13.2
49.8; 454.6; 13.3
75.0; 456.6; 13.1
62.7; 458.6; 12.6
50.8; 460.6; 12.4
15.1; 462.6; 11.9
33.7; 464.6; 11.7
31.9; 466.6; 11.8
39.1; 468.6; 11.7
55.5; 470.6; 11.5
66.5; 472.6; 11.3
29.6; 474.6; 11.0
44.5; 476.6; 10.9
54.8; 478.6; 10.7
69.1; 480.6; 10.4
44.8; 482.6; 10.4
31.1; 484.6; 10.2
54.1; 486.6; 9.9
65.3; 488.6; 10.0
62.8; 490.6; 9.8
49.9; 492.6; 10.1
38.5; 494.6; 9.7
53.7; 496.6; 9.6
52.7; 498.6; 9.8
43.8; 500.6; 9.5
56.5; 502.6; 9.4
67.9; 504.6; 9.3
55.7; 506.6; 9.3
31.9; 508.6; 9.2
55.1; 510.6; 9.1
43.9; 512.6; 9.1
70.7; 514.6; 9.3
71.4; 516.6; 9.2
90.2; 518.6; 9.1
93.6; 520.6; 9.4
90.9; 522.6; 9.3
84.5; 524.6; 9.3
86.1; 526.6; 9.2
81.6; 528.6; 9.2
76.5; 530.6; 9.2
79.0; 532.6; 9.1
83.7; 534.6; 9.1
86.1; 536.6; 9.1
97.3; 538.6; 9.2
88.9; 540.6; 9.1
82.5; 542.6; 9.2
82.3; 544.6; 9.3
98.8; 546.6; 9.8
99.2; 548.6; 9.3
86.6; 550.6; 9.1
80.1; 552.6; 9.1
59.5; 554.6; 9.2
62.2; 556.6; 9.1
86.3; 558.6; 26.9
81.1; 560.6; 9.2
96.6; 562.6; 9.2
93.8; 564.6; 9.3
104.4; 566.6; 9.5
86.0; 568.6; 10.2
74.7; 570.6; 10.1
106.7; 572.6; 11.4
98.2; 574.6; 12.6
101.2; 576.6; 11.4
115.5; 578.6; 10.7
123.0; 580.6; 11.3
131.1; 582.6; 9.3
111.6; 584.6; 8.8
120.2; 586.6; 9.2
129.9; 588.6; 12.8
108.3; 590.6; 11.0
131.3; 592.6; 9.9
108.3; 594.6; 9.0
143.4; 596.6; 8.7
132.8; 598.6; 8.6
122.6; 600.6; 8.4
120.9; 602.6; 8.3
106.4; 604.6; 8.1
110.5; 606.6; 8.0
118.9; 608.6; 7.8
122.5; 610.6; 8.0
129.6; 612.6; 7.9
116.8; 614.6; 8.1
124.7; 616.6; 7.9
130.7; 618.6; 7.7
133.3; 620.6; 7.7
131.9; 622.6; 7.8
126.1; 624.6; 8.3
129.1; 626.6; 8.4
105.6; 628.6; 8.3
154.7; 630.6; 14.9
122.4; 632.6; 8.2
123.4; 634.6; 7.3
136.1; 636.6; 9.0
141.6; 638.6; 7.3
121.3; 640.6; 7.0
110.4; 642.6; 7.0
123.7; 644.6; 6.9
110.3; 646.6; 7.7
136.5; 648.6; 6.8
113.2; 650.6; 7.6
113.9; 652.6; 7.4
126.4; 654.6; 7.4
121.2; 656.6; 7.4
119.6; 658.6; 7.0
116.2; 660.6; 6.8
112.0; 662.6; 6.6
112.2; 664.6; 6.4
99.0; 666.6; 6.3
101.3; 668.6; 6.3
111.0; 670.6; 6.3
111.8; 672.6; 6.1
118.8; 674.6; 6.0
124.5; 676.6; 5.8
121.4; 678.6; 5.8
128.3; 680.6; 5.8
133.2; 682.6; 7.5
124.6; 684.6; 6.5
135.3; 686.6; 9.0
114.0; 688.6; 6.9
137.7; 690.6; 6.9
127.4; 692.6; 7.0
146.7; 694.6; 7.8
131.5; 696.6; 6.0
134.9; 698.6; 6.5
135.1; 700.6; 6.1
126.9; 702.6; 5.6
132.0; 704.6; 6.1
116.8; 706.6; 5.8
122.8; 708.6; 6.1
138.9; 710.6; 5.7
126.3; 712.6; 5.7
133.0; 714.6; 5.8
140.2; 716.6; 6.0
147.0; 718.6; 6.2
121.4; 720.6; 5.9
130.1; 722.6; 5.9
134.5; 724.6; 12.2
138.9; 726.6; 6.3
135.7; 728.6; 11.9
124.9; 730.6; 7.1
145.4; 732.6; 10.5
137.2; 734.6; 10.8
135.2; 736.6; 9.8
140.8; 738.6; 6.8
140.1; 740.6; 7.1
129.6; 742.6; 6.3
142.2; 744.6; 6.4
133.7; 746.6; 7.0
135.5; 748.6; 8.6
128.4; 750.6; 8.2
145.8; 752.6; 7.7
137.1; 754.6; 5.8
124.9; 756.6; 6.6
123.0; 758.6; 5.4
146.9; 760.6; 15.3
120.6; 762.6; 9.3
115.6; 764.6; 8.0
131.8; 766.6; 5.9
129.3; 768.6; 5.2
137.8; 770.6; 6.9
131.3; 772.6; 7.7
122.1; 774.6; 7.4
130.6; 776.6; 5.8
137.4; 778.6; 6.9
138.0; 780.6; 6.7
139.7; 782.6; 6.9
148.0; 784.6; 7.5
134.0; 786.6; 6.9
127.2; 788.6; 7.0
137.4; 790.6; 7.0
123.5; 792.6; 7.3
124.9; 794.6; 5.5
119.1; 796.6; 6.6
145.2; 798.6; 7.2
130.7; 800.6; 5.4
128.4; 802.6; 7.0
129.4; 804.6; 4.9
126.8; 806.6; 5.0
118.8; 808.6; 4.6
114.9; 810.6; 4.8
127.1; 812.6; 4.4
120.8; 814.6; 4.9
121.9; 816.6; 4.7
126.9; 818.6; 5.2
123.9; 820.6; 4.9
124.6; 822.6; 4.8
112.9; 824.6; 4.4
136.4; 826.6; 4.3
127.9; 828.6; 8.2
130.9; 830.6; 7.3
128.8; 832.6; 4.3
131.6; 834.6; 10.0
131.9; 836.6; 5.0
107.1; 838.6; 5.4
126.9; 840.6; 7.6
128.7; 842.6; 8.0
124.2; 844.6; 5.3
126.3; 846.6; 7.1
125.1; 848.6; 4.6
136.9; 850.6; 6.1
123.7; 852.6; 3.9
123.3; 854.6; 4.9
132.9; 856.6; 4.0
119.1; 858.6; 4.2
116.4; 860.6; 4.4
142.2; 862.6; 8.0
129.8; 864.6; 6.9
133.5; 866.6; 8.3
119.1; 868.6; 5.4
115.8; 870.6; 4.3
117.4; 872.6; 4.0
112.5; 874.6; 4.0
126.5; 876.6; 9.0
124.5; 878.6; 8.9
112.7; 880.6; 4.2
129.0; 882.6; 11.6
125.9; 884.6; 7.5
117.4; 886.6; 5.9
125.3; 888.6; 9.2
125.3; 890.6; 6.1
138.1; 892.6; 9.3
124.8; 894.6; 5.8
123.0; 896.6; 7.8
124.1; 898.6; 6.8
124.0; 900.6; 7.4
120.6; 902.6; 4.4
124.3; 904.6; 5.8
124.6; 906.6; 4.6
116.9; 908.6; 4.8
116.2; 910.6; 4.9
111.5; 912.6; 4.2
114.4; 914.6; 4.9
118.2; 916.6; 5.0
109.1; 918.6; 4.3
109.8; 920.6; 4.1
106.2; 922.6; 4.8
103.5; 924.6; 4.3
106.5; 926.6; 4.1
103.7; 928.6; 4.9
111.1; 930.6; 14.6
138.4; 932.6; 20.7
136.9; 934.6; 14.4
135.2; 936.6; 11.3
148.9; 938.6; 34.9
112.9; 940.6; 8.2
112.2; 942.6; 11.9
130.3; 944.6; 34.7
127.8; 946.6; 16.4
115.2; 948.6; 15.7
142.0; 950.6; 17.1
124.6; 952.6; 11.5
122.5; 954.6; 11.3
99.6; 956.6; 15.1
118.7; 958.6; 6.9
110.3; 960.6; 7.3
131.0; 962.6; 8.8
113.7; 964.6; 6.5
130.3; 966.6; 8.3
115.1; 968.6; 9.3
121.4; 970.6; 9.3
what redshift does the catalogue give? 0.29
